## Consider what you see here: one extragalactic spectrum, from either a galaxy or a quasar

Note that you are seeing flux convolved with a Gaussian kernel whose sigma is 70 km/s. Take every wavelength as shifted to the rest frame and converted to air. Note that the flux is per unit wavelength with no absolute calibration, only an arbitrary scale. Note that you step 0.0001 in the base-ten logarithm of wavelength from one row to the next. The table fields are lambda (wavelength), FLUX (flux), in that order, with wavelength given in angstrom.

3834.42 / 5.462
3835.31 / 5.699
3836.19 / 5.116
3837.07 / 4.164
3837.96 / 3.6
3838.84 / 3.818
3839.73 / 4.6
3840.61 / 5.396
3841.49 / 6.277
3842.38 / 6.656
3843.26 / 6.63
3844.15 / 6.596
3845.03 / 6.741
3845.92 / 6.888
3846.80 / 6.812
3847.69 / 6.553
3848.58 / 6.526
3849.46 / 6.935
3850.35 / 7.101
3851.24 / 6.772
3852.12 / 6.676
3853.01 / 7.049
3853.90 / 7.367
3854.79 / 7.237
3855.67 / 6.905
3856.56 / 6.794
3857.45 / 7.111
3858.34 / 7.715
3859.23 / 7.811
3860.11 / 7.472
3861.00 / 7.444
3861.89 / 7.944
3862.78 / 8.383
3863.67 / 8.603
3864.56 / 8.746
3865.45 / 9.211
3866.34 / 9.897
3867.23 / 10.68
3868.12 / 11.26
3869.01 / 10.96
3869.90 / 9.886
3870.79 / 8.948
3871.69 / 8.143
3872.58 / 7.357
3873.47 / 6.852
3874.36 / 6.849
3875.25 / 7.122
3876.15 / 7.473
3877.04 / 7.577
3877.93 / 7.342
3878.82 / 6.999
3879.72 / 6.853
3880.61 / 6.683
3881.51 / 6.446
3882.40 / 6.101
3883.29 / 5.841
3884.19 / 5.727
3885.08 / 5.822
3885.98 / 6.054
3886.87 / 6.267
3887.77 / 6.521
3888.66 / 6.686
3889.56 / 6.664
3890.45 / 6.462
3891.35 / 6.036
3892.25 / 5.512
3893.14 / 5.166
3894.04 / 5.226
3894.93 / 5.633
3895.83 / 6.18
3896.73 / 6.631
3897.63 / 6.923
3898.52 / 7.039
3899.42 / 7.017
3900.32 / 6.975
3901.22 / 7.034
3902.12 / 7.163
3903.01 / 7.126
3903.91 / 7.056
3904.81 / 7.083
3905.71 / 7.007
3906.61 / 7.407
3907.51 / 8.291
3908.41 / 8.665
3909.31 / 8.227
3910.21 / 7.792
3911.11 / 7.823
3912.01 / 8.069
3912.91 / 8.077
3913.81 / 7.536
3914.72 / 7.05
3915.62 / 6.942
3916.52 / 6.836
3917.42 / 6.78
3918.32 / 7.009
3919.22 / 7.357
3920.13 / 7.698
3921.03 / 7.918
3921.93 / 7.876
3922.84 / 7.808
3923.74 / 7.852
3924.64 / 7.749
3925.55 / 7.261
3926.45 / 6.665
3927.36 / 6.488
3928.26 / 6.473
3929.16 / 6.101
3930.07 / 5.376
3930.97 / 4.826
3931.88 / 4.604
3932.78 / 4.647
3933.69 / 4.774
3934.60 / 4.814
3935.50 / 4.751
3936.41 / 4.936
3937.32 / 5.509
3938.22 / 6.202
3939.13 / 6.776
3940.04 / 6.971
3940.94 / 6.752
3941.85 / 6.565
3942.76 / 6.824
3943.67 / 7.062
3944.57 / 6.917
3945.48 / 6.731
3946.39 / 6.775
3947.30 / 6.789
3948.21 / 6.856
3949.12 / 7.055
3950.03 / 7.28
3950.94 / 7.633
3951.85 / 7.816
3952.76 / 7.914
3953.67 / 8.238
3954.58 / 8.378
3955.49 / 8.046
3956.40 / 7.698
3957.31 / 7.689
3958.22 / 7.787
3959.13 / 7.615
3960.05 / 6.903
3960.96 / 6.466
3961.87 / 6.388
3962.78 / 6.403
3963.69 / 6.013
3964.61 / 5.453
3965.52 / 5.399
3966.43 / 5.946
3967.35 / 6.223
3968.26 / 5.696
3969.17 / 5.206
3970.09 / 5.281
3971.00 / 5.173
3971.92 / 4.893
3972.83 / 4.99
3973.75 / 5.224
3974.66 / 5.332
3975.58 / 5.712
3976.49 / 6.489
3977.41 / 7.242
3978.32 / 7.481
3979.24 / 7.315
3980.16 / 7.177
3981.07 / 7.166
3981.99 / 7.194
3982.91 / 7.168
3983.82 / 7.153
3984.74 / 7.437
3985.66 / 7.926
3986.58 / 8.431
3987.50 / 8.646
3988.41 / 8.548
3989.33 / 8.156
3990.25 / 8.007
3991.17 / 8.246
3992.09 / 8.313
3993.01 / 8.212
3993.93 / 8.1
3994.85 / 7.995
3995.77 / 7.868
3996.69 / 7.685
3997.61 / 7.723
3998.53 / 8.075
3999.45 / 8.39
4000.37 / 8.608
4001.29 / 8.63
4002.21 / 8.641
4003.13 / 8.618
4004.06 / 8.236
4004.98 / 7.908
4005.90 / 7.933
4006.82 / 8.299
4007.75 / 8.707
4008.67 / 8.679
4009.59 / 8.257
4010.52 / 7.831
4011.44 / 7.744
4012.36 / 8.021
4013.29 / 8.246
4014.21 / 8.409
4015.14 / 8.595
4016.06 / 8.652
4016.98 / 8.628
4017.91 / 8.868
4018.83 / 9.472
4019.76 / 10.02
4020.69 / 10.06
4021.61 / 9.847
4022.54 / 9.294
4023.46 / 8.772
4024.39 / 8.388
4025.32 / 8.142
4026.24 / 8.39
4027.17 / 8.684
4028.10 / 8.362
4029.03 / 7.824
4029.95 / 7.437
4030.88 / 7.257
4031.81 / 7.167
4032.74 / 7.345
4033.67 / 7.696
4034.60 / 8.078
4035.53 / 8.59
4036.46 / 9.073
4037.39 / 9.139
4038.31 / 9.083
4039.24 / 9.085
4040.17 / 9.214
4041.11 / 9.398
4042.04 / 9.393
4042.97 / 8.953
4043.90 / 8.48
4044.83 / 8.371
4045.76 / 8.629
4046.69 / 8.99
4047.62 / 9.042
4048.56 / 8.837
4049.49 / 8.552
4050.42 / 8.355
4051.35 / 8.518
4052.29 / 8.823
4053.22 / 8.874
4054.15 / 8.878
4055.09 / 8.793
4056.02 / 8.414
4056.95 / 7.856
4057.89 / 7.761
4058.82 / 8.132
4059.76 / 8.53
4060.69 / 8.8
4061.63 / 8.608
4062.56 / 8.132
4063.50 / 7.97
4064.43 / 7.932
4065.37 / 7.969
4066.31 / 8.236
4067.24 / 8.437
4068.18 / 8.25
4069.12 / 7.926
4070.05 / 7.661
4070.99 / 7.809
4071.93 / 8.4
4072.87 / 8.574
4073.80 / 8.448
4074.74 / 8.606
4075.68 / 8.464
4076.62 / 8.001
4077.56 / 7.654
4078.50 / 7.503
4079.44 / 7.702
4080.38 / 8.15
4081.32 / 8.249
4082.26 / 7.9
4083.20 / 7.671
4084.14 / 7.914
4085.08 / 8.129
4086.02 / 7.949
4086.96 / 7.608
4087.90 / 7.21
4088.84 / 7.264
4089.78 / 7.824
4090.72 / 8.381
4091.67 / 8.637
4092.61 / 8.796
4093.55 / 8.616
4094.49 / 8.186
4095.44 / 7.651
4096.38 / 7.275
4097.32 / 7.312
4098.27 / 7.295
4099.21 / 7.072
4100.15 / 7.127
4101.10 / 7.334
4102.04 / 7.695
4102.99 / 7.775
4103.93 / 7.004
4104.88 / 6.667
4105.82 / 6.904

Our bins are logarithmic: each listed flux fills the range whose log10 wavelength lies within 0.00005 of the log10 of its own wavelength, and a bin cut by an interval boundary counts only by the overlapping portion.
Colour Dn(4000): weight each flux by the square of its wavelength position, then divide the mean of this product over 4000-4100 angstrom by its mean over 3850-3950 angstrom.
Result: 1.3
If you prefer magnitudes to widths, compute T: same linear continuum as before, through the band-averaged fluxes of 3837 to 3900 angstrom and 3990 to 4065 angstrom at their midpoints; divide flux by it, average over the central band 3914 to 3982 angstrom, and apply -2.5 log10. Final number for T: 0.174 mag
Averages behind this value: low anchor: 6.99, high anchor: 8.46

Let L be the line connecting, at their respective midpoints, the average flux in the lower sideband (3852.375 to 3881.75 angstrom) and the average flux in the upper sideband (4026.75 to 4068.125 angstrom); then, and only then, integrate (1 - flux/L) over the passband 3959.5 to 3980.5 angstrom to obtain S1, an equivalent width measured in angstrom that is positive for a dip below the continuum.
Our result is 5.7 angstrom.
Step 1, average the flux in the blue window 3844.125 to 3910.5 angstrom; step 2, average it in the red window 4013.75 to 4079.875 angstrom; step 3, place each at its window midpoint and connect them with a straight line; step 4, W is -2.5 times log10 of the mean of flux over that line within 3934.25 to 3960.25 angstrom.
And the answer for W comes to 0.12 mag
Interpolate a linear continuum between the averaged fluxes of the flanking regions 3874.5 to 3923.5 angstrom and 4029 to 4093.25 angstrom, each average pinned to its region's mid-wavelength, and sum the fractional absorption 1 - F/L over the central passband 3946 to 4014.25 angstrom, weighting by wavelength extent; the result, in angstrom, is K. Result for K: 2.5 angstrom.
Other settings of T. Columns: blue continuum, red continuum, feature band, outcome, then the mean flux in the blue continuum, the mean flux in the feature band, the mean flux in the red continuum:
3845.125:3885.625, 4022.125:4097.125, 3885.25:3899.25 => 0.23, 7.56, 6.21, 8.28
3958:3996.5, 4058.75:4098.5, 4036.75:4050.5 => -0.17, 6.87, 8.92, 8.04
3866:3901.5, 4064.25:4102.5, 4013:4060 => -0.12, 7.11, 8.62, 7.92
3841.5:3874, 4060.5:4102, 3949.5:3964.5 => 0.07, 7.78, 7.34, 7.96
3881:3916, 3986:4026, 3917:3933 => 0.07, 6.8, 6.72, 8.46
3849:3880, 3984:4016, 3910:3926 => 0.07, 7.93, 7.52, 8.2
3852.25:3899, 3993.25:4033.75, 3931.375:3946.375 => 0.29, 7.29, 5.95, 8.36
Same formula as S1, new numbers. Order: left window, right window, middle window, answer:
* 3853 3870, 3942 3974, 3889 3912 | 2.4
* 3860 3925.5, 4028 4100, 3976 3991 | 0.4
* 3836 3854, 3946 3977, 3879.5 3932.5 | -3.9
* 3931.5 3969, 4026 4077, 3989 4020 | -3.2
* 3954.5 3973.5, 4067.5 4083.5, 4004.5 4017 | -2.2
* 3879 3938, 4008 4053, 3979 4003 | 0.0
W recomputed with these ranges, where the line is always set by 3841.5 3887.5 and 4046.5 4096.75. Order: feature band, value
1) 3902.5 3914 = -0.02 mag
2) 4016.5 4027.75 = -0.13 mag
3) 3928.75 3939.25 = 0.42 mag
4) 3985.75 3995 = -0.05 mag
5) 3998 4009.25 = -0.06 mag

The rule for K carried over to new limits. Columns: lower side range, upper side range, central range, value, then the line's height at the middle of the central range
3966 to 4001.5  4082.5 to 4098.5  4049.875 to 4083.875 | -2.2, 7.71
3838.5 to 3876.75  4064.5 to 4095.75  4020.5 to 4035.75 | -0.7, 7.92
